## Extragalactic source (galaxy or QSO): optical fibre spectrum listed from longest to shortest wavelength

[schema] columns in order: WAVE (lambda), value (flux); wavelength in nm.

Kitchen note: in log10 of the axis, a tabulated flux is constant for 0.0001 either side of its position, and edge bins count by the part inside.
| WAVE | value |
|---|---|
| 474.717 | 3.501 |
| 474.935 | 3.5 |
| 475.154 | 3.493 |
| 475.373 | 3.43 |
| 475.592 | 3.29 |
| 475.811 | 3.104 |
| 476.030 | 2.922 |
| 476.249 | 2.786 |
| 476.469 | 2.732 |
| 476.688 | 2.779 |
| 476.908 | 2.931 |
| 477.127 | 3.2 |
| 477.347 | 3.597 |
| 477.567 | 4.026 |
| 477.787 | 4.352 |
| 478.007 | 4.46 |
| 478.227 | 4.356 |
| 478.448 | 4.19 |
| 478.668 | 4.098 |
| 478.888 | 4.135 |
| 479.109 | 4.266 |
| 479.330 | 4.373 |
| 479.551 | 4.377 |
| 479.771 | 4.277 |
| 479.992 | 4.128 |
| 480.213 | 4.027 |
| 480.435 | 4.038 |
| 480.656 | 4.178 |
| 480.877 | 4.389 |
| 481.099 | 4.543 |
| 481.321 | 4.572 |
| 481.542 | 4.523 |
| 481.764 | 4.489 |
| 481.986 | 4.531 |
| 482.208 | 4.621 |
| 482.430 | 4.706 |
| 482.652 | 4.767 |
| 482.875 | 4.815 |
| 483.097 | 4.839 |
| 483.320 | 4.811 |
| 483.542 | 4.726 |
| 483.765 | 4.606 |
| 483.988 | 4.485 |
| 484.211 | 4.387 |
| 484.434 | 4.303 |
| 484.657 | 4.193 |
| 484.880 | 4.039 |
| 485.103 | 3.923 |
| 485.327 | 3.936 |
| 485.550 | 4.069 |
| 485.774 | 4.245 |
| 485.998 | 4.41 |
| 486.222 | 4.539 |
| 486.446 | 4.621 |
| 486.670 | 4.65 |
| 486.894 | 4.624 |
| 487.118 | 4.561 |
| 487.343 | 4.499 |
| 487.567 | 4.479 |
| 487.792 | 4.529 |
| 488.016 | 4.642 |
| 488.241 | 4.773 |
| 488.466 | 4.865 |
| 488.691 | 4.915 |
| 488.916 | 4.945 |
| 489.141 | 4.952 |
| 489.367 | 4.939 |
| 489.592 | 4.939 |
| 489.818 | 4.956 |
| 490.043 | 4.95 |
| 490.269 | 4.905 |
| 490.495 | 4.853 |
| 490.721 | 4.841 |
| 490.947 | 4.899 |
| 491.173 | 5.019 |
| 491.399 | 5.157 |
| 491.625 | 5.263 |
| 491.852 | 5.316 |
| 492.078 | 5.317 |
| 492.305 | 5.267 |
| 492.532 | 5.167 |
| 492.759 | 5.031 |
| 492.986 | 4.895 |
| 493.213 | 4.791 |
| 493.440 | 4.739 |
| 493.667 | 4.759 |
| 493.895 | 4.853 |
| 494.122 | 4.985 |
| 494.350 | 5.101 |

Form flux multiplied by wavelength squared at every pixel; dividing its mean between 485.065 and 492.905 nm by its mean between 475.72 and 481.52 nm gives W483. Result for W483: 1.28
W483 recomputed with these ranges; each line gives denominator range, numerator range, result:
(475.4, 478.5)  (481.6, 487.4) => 1.33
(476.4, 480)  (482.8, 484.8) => 1.19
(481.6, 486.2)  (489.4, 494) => 1.16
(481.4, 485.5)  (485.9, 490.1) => 1.08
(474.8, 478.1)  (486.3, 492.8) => 1.53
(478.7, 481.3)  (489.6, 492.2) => 1.24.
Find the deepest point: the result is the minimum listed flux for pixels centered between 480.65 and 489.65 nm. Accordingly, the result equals 3.923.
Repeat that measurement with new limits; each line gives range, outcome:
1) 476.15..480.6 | 2.732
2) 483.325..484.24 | 4.387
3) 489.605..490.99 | 4.841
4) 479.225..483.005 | 4.027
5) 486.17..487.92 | 4.479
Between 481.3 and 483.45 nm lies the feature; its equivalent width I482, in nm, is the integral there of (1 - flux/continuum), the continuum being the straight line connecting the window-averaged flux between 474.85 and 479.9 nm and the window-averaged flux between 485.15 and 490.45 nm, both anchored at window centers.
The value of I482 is -0.27 nm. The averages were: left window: 3.69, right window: 4.64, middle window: 4.67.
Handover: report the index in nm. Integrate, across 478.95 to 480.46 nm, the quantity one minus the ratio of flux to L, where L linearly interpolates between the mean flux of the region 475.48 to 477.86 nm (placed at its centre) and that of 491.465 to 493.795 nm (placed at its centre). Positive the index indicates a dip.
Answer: -0.272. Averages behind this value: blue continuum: 3.23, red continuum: 5.05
